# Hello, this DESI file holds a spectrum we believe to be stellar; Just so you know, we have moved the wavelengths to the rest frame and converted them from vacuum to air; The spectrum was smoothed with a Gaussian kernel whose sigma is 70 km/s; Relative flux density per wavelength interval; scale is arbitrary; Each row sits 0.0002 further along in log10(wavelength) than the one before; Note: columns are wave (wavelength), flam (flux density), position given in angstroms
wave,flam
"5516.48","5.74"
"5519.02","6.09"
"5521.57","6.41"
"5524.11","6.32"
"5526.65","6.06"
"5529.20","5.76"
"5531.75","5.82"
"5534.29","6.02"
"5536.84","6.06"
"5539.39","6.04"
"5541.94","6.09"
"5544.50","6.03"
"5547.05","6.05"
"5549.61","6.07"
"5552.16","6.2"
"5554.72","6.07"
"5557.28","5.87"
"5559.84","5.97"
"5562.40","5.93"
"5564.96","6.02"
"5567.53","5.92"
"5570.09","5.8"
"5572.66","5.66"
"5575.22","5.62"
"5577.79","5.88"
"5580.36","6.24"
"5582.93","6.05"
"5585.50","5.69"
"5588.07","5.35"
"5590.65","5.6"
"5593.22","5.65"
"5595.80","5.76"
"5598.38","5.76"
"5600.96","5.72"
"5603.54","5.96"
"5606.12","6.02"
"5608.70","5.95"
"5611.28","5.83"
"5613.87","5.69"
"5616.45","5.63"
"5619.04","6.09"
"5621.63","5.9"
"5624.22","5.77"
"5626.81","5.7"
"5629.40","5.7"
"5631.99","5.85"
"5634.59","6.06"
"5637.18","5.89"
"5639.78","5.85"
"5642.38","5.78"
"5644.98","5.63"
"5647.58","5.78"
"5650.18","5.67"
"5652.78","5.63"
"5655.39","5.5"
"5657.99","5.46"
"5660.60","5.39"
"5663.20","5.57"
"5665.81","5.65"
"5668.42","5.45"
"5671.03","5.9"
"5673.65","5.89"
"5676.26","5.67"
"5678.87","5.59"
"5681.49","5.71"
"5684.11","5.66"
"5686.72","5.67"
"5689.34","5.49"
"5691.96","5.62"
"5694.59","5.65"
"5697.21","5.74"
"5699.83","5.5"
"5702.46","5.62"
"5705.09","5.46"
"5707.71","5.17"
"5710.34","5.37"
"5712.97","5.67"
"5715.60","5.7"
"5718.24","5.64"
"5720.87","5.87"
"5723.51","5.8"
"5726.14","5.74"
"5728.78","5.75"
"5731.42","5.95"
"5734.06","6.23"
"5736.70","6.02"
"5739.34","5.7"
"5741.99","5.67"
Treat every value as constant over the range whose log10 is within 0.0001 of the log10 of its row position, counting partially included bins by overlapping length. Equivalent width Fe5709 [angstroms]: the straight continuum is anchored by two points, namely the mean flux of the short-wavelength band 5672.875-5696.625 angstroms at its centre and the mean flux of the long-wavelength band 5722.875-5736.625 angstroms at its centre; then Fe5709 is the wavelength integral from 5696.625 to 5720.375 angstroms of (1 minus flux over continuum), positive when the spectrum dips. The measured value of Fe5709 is 1.0 angstroms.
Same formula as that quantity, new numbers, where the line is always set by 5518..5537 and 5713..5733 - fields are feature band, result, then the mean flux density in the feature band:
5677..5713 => 1.6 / 5.56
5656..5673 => 0.8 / 5.58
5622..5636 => 0.2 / 5.82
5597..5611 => 0.2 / 5.88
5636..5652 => 0.4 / 5.76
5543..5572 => 0.2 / 5.99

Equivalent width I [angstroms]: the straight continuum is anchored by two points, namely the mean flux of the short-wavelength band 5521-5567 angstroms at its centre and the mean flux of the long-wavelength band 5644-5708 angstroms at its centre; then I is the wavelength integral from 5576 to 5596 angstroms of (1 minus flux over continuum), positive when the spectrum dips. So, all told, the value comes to 0.43 angstroms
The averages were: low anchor 6.04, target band 5.77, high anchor 5.61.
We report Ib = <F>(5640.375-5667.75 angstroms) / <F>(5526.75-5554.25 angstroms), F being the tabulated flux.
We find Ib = 0.9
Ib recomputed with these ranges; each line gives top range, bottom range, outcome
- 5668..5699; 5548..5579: 0.96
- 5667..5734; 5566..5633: 0.98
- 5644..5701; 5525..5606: 0.95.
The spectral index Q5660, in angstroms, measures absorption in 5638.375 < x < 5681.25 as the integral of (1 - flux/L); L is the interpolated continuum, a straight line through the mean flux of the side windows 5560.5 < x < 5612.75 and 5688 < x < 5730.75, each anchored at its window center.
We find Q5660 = 0.4 angstroms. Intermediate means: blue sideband 5.82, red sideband 5.62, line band 5.65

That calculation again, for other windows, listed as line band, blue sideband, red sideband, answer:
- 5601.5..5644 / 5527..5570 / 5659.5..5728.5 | -0.3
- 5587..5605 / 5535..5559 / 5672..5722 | 0.7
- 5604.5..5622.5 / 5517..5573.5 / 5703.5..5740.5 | 0.1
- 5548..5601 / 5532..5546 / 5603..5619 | 0.9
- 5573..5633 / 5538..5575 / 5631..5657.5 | 0.6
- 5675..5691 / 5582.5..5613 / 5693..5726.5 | 0.0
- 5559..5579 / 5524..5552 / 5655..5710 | 0.3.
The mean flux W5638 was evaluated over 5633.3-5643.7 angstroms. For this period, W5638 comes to 5.89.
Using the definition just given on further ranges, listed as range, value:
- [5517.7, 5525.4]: 6.27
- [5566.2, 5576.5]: 5.75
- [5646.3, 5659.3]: 5.61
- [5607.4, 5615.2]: 5.83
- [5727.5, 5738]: 5.99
